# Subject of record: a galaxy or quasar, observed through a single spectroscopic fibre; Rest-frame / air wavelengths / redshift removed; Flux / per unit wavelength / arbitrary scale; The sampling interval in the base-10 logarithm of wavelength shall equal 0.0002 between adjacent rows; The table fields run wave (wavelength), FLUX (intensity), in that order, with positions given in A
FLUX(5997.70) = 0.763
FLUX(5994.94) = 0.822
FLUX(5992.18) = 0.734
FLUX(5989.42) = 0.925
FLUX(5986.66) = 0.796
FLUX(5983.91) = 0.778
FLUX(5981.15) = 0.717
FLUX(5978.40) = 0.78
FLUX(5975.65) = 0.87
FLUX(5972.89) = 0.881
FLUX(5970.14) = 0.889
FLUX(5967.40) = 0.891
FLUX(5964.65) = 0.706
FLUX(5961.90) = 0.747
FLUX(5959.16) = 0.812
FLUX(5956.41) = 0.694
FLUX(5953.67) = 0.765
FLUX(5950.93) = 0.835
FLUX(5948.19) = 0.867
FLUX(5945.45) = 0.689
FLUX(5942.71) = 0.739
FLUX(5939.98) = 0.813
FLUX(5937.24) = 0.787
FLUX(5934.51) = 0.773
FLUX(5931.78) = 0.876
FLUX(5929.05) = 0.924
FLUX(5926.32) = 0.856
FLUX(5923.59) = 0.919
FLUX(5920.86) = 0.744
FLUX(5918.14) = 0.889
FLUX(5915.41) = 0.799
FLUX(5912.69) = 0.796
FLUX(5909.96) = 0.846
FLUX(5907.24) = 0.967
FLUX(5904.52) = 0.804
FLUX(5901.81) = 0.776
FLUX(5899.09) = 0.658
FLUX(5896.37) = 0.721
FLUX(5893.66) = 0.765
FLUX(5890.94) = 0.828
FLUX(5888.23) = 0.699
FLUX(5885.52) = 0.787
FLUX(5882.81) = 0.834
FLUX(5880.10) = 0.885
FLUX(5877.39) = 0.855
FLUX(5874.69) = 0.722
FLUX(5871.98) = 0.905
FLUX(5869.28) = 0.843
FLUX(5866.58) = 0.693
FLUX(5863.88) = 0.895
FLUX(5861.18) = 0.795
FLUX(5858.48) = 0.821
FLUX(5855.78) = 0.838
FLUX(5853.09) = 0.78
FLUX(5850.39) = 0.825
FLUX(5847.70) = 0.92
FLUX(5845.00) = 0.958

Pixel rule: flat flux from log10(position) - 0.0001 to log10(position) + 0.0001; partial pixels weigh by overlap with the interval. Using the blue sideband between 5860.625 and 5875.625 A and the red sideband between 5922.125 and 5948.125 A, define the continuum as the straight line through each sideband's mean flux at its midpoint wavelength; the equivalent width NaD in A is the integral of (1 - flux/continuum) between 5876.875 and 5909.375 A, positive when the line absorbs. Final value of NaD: 0.7 A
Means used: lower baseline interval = 0.812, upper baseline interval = 0.822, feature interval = 0.798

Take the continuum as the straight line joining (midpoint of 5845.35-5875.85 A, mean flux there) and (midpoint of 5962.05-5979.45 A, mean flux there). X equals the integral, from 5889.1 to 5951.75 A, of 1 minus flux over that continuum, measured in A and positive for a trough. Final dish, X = 1.4 A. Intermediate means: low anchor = 0.826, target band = 0.811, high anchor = 0.831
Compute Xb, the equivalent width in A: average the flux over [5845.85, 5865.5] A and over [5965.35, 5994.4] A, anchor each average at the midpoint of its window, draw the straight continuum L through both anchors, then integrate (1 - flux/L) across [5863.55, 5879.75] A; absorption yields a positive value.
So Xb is 0.4 A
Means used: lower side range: 0.84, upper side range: 0.823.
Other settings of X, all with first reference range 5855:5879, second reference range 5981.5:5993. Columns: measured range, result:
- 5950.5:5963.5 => 0.7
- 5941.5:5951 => 0.4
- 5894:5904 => 1.0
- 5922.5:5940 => -0.9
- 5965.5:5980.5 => -0.8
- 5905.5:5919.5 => -0.8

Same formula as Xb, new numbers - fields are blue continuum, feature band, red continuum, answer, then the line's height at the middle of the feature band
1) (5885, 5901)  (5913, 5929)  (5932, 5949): -1.7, 0.765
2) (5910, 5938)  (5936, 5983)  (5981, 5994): 1.3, 0.815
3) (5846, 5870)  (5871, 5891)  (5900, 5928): 0.4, 0.83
